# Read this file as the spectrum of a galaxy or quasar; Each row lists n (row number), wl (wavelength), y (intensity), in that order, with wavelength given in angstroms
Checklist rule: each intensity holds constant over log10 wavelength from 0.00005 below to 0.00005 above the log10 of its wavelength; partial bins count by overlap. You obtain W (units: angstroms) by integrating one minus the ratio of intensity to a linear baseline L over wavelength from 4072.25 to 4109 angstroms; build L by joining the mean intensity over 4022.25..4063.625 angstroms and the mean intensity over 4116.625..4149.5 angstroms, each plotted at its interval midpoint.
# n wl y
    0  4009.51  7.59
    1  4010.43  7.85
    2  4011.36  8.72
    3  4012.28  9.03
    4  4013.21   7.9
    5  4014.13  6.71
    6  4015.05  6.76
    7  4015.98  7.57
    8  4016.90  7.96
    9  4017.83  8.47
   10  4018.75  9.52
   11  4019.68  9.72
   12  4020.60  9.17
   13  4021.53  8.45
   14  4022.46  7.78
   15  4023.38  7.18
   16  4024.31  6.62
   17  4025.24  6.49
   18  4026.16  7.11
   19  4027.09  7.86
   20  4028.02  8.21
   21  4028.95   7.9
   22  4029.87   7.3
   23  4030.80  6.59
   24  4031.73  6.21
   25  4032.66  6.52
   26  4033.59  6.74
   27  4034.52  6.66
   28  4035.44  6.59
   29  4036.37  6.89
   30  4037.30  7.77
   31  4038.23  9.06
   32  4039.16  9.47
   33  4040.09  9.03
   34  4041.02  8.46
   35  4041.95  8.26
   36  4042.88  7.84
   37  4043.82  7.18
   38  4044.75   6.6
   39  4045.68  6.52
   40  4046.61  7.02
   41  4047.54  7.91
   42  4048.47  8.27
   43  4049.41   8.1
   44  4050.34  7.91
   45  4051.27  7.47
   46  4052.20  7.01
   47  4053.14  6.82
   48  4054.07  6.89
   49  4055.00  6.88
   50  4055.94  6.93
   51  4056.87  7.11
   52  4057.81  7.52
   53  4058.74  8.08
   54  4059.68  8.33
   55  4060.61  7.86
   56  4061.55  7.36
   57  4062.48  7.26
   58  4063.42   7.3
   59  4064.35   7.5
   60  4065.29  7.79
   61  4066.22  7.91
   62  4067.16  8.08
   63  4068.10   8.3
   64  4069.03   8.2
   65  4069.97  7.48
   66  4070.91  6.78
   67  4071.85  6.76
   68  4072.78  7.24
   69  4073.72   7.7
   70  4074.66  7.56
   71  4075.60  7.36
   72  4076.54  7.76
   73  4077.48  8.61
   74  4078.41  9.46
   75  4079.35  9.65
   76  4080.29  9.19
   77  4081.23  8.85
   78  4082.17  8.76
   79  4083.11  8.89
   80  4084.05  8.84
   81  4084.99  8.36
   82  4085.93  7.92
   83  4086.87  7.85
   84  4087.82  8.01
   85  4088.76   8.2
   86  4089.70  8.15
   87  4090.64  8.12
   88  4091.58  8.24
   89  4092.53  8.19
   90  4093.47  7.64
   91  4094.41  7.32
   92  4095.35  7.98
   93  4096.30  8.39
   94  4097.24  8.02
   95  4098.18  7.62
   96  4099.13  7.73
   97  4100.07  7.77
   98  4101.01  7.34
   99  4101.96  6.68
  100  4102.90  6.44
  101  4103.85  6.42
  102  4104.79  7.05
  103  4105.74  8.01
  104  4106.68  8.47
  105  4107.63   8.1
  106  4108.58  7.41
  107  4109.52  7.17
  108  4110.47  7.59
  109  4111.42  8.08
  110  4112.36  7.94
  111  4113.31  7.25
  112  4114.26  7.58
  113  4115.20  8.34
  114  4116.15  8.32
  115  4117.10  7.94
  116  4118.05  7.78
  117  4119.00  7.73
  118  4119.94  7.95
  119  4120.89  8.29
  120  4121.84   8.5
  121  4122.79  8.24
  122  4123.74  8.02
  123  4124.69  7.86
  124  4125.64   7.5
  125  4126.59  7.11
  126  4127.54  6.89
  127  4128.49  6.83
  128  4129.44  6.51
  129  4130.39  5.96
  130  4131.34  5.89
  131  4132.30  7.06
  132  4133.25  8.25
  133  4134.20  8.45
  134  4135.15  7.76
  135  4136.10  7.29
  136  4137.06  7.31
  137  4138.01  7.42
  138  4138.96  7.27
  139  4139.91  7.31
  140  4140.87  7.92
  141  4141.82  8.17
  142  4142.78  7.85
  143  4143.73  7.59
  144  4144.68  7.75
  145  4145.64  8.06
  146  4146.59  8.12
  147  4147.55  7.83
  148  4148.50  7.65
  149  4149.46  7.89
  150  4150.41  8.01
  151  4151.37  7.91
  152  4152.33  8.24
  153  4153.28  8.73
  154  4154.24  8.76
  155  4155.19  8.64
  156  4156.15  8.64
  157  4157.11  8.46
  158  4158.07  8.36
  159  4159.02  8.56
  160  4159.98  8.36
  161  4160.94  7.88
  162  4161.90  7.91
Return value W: -2.2 angstroms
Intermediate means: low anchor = 7.44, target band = 7.98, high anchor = 7.59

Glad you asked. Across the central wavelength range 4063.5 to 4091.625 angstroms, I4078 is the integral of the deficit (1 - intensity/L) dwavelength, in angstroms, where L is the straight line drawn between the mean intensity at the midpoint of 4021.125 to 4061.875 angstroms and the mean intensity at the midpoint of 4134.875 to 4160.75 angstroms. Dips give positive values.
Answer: -1.7 angstroms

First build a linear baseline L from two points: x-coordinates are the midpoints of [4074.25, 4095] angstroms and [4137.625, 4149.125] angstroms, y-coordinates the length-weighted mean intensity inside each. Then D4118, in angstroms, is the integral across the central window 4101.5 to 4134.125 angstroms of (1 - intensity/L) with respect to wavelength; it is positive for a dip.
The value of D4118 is 2.0 angstroms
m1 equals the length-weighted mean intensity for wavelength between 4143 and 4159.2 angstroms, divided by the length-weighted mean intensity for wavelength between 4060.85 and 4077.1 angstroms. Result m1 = 1.08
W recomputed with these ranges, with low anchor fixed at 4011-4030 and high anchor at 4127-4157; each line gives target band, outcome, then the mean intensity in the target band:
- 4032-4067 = 1.5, 7.53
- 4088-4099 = -0.3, 7.98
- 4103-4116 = 0.2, 7.63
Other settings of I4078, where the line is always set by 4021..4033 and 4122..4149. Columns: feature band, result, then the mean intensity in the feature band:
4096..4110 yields -0.12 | 7.5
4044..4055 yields 0.02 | 7.3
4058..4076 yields -0.67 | 7.62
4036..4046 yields -0.90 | 7.94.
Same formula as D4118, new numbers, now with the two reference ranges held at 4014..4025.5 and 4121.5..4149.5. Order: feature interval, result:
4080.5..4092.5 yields -1.03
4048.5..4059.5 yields 0.58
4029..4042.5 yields 0.55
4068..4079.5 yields -0.16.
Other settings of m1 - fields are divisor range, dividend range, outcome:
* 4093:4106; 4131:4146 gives 1.02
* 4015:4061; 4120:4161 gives 1.02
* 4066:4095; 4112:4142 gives 0.93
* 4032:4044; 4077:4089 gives 1.12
